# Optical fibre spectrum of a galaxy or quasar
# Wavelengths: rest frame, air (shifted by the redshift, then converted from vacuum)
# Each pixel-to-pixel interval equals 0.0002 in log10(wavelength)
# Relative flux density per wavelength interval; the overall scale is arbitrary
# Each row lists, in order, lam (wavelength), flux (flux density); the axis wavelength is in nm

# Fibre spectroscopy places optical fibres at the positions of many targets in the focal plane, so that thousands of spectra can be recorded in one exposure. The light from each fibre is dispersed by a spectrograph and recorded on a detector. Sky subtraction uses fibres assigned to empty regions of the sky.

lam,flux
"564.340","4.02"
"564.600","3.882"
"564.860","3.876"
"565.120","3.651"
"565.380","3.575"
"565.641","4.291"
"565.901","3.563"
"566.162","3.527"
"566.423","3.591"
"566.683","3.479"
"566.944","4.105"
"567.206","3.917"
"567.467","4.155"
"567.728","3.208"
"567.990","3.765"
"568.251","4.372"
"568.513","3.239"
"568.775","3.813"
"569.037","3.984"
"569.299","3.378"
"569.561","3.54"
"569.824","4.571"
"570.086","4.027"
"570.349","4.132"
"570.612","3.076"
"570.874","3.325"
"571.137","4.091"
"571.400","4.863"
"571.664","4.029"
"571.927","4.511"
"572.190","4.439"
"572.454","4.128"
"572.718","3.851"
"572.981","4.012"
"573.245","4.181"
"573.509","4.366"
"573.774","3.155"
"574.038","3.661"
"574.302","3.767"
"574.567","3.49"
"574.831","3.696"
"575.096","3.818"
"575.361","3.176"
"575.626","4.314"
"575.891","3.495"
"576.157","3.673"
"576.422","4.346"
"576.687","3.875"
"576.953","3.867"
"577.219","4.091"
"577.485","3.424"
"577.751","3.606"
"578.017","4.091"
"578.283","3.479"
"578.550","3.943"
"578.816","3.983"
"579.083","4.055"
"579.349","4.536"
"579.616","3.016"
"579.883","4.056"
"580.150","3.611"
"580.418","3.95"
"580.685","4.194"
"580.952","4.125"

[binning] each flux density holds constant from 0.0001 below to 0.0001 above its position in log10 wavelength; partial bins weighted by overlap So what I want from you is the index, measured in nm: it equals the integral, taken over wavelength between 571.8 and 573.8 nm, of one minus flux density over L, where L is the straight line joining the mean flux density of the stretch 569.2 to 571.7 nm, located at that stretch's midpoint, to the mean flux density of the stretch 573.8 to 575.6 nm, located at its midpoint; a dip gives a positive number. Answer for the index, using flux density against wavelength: -0.20 nm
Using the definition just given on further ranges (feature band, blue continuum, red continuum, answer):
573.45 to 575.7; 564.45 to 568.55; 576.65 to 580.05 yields 0.08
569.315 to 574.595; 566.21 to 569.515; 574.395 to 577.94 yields -0.29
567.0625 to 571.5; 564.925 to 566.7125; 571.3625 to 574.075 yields 0.06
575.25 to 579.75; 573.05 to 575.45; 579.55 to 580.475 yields -0.16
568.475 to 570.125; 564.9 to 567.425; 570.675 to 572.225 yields 0.08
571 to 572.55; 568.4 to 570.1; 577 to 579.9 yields -0.22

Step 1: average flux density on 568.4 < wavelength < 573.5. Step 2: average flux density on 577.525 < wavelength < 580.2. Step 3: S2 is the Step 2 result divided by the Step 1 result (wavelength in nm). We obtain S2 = 1.0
